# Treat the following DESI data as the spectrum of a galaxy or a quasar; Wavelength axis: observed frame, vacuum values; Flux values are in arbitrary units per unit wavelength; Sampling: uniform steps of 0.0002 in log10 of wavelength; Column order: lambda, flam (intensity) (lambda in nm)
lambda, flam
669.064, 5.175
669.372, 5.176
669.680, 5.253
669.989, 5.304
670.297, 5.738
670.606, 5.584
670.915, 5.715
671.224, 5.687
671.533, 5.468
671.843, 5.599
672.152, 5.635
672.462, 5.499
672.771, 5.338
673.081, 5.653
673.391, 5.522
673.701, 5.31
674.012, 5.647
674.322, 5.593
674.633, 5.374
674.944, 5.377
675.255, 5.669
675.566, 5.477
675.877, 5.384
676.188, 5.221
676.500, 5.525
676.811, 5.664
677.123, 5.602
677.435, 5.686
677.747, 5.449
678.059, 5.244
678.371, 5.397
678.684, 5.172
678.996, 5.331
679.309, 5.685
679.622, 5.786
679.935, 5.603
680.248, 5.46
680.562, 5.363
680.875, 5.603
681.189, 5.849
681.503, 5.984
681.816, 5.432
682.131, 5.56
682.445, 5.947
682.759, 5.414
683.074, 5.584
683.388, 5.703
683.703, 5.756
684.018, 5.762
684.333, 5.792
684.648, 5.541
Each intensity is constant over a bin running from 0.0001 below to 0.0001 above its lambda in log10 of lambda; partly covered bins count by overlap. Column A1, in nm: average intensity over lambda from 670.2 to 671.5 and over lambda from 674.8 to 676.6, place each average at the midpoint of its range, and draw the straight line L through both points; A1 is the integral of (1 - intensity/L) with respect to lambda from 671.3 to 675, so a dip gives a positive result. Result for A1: 0.03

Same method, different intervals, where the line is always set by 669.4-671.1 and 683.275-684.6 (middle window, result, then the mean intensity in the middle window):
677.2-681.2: 0.11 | 5.5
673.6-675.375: 0.02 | 5.49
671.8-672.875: 0.00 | 5.52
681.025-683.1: 0.01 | 5.69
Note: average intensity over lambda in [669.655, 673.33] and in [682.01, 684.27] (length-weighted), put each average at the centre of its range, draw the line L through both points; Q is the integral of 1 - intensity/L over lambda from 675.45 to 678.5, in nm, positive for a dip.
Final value 0.080 nm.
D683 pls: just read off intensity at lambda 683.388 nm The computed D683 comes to 5.703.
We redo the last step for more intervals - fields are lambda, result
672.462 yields 5.499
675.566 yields 5.477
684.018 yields 5.762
